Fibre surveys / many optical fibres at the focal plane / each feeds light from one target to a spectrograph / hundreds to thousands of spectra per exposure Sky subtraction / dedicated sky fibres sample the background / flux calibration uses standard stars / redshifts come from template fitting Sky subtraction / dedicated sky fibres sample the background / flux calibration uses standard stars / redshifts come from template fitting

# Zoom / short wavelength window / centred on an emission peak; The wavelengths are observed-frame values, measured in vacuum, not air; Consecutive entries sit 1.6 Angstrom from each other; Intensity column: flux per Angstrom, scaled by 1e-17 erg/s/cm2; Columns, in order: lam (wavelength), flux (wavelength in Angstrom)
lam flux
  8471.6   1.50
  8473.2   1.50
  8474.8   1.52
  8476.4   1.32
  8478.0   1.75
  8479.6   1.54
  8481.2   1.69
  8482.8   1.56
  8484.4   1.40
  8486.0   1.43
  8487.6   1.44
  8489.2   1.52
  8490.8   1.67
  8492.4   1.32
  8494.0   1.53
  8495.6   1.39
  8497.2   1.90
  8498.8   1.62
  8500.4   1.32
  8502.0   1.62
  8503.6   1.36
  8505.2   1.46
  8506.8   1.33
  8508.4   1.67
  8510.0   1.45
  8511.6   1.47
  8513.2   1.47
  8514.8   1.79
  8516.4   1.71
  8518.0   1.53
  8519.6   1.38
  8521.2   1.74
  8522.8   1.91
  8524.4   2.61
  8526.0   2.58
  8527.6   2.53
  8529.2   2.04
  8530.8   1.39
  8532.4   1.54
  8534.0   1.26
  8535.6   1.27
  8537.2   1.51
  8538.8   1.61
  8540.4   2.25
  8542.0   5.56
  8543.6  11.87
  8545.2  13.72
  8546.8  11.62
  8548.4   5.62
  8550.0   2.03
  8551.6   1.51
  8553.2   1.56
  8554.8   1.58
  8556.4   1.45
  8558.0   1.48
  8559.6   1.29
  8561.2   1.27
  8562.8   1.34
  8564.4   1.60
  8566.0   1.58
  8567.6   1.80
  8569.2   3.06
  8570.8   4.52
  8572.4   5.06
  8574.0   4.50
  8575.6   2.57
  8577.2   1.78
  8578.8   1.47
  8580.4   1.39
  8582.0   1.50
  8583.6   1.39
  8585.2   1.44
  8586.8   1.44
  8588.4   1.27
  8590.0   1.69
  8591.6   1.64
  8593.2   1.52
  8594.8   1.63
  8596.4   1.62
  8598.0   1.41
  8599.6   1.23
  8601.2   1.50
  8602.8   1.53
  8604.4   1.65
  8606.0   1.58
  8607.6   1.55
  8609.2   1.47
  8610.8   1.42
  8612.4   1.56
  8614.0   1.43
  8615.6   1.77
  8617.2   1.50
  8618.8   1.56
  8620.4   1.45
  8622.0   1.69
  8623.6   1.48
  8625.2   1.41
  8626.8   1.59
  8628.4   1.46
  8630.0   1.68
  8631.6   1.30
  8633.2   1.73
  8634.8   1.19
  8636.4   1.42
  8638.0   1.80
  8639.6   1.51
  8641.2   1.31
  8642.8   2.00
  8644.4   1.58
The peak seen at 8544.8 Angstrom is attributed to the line H-alpha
